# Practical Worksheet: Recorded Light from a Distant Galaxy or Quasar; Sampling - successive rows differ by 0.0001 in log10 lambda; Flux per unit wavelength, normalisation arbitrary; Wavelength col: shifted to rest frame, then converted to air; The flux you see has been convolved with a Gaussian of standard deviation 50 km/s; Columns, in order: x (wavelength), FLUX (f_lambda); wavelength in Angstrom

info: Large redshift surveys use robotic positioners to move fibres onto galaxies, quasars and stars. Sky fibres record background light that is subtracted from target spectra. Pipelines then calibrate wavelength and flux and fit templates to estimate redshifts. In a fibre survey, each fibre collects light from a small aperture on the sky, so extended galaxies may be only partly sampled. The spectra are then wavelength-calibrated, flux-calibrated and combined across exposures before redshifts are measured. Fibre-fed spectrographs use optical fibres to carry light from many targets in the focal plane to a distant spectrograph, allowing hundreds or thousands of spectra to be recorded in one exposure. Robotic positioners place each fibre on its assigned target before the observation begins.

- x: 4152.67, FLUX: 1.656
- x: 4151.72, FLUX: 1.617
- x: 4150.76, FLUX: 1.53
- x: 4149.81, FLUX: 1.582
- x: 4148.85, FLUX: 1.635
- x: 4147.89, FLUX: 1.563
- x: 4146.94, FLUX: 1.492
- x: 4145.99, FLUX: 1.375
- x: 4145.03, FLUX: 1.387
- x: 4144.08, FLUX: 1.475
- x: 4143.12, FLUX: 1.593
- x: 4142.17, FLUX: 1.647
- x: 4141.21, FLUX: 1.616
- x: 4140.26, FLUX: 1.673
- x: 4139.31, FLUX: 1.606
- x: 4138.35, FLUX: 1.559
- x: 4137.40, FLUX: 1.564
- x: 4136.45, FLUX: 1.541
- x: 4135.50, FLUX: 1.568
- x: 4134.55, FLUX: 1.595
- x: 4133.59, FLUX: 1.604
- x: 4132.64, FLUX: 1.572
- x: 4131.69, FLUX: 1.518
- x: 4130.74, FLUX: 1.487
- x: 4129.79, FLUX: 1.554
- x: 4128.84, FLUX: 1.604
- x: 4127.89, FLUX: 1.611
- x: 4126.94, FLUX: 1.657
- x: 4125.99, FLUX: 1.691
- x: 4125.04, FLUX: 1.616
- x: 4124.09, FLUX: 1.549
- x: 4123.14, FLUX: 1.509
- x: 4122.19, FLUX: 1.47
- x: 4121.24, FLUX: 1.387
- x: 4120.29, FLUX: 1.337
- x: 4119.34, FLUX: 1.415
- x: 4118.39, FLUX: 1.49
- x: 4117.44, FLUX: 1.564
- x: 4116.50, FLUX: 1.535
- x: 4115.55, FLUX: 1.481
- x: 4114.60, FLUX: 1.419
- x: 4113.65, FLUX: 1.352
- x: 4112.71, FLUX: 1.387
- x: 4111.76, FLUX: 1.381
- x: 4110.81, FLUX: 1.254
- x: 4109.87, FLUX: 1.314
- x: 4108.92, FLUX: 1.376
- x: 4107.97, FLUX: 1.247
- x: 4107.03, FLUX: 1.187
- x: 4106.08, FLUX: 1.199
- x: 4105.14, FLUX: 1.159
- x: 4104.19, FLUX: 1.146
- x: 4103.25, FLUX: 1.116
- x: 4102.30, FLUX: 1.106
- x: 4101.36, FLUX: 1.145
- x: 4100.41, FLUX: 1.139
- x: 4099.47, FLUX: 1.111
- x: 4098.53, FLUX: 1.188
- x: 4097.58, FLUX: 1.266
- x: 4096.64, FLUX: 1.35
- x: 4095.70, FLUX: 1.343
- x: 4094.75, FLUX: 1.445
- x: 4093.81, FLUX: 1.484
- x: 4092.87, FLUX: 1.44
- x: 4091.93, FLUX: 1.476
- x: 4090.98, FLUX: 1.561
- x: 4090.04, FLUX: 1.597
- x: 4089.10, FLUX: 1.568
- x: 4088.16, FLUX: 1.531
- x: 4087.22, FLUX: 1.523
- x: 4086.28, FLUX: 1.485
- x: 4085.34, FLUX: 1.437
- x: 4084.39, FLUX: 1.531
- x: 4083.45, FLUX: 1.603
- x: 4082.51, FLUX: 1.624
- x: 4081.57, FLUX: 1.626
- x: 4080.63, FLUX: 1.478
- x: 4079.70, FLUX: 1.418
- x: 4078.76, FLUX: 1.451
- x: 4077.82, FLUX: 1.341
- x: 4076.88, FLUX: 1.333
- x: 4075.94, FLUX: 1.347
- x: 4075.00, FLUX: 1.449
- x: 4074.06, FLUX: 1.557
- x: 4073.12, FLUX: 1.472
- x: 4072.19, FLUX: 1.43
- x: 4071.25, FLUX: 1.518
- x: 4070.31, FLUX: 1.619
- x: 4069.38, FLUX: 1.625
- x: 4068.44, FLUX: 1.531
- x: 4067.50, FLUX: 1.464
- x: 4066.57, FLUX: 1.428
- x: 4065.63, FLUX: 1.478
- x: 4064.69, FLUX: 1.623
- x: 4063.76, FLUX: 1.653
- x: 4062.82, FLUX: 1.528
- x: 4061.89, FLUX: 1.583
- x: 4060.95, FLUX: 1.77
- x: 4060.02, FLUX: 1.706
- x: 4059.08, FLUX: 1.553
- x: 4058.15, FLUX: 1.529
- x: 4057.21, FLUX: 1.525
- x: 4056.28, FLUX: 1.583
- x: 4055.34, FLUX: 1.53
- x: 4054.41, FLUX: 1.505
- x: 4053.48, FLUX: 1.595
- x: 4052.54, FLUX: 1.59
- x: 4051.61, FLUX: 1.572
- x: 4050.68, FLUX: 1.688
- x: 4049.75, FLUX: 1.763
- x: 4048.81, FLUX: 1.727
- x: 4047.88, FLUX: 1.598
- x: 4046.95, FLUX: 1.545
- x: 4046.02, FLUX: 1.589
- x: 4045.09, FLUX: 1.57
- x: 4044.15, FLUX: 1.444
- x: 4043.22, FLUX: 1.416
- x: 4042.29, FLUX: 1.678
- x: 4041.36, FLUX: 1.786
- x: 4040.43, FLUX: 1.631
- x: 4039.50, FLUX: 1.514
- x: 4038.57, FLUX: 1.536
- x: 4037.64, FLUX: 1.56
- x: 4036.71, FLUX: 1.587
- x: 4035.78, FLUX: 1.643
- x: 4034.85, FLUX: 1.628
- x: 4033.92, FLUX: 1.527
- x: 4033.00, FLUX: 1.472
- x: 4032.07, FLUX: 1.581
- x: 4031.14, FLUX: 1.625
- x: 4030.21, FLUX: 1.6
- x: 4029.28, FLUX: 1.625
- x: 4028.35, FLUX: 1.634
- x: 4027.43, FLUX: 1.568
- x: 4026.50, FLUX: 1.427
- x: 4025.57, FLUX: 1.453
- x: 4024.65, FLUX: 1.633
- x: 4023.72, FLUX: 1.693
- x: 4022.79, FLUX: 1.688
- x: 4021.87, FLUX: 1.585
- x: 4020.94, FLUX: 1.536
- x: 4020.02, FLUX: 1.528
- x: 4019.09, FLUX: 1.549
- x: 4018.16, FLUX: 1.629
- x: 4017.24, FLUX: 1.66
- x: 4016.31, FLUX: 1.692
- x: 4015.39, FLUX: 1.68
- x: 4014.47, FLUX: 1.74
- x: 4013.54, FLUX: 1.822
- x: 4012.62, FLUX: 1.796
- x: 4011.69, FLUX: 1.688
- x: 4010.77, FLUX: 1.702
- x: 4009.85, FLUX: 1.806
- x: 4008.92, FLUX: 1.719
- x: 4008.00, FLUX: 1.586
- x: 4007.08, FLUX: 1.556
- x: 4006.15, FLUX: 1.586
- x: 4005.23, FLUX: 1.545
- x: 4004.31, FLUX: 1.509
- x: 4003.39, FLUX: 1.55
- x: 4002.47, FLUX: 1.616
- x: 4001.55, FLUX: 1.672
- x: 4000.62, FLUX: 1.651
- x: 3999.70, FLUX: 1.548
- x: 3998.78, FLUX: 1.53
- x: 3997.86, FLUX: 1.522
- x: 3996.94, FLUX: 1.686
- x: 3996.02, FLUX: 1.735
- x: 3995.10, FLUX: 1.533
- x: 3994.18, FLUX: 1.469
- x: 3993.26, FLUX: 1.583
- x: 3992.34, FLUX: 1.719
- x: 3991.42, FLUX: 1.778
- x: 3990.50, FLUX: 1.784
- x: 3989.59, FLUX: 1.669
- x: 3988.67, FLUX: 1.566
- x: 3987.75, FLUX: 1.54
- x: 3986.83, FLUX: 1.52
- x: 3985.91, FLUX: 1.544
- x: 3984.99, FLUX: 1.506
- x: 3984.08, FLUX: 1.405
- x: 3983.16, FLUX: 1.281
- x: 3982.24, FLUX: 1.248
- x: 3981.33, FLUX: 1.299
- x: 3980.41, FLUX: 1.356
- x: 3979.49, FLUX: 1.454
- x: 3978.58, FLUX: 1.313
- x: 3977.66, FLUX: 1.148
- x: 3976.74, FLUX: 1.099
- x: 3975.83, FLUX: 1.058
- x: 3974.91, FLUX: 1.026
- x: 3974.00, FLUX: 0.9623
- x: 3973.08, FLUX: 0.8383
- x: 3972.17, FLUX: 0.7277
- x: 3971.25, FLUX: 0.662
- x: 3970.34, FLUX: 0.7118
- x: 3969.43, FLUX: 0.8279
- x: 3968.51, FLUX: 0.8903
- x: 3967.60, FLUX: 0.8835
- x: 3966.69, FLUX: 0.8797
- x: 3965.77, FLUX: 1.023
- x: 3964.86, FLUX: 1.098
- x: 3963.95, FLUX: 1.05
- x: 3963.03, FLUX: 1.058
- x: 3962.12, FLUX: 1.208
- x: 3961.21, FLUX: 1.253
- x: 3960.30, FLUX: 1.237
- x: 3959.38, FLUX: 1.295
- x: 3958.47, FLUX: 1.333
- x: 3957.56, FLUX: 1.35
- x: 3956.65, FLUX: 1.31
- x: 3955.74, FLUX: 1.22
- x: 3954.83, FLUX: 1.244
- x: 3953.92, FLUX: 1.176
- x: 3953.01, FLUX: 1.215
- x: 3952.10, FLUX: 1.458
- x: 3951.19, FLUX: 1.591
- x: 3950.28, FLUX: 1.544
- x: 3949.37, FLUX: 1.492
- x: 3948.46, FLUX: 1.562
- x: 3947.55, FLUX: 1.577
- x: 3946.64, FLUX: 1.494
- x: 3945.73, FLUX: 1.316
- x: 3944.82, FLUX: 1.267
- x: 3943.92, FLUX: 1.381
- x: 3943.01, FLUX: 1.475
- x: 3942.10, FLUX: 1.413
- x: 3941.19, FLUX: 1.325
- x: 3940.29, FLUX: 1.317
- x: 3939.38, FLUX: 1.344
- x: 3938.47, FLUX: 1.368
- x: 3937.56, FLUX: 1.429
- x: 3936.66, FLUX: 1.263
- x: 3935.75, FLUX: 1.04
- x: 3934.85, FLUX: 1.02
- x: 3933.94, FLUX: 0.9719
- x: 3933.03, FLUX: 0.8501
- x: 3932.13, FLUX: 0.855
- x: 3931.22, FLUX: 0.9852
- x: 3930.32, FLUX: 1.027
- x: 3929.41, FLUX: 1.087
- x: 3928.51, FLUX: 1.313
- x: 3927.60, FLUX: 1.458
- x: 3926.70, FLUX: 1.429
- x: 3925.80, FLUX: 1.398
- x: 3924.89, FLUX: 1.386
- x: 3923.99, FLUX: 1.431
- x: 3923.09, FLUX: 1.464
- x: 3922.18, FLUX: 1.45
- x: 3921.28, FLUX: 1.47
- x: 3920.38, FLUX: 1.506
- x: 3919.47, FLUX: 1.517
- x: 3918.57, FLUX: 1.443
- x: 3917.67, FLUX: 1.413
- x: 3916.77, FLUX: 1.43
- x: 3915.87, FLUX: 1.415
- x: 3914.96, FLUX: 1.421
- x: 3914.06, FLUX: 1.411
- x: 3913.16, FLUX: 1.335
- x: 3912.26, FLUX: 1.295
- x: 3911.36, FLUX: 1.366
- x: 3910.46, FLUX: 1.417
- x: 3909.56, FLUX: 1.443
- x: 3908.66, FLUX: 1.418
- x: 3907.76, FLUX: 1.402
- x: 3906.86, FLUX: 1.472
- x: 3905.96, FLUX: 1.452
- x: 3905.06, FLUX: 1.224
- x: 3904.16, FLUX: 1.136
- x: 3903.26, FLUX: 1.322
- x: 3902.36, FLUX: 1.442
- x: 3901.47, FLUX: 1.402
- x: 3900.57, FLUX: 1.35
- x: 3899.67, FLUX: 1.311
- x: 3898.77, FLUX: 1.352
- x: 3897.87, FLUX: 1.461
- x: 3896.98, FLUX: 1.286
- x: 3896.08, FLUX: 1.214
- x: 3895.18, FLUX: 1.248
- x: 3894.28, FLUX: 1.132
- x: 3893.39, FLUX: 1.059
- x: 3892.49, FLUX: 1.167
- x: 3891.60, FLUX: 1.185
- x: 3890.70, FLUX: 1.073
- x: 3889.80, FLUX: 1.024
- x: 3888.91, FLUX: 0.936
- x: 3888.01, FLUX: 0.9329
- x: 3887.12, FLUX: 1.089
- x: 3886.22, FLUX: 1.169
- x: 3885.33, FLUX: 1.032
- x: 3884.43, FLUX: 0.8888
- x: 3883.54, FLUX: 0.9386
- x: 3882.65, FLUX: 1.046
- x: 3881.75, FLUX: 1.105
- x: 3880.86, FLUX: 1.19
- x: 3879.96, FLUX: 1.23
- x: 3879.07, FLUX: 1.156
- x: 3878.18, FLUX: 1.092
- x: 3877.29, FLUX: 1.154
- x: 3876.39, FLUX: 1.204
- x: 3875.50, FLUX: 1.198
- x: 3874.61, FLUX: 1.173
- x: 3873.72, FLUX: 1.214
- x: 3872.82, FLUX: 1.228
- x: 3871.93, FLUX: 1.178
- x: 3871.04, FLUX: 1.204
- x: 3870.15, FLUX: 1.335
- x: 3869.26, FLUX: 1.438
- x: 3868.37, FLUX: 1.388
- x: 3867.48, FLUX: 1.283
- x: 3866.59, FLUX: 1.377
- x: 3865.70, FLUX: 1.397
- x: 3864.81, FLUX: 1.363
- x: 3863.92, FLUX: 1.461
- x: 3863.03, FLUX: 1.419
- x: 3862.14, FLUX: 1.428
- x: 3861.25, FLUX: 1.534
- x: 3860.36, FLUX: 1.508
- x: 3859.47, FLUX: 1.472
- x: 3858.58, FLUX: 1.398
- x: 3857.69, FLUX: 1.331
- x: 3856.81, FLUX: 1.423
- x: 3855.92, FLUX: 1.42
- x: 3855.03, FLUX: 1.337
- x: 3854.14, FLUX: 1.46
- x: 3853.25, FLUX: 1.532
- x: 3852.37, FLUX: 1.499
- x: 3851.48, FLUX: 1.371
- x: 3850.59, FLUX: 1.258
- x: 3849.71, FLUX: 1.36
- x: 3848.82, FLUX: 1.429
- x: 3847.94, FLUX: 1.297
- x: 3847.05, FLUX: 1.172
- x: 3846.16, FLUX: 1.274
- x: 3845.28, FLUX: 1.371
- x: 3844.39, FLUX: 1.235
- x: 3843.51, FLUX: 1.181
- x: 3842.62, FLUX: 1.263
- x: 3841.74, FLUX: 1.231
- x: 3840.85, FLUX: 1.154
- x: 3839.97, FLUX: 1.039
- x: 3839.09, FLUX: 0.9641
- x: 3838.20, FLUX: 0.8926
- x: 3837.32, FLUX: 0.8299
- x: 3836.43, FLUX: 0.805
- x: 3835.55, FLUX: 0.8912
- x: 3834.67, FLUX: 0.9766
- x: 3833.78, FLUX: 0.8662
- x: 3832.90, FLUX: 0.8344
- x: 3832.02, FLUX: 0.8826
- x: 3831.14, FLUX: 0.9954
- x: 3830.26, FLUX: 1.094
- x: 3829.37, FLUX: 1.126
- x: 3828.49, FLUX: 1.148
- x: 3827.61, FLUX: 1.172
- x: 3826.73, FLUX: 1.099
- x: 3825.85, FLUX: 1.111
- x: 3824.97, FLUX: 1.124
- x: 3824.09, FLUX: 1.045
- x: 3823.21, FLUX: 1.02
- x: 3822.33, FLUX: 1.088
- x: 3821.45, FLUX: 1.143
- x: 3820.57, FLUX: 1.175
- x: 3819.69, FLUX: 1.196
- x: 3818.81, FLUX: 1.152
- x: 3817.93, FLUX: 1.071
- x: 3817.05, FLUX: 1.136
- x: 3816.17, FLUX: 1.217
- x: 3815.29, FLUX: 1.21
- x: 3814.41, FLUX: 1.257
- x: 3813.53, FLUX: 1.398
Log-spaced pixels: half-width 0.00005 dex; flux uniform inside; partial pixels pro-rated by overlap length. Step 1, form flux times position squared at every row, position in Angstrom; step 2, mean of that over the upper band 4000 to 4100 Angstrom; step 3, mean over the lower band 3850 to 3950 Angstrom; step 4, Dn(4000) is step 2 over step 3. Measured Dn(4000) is 1.29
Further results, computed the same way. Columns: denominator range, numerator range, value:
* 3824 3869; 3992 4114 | 1.37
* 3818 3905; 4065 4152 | 1.38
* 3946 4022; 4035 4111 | 1.10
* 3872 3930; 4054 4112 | 1.23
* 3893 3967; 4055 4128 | 1.20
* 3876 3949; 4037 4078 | 1.32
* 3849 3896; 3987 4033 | 1.39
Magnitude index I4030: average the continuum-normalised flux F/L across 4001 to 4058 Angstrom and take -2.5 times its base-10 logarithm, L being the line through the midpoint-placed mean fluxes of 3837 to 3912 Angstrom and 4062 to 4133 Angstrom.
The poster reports -0.162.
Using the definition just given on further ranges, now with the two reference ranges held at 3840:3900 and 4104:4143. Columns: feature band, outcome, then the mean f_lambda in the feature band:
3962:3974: 0.43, 0.906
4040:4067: -0.13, 1.59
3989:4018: -0.20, 1.65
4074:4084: -0.03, 1.47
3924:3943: 0.07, 1.23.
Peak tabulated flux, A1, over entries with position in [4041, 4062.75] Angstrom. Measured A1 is 1.786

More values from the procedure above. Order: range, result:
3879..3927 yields 1.517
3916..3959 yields 1.591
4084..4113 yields 1.597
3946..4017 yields 1.822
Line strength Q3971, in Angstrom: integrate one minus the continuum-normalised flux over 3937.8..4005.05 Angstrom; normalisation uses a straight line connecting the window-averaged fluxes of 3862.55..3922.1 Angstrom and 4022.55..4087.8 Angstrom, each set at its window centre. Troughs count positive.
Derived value 3.7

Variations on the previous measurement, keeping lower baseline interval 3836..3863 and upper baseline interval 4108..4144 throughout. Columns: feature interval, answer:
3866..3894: 3.4 Angstrom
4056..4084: -1.2 Angstrom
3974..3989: 0.8 Angstrom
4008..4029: -3.3 Angstrom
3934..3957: 0.3 Angstrom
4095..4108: 2.6 Angstrom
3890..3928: -0.6 Angstrom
